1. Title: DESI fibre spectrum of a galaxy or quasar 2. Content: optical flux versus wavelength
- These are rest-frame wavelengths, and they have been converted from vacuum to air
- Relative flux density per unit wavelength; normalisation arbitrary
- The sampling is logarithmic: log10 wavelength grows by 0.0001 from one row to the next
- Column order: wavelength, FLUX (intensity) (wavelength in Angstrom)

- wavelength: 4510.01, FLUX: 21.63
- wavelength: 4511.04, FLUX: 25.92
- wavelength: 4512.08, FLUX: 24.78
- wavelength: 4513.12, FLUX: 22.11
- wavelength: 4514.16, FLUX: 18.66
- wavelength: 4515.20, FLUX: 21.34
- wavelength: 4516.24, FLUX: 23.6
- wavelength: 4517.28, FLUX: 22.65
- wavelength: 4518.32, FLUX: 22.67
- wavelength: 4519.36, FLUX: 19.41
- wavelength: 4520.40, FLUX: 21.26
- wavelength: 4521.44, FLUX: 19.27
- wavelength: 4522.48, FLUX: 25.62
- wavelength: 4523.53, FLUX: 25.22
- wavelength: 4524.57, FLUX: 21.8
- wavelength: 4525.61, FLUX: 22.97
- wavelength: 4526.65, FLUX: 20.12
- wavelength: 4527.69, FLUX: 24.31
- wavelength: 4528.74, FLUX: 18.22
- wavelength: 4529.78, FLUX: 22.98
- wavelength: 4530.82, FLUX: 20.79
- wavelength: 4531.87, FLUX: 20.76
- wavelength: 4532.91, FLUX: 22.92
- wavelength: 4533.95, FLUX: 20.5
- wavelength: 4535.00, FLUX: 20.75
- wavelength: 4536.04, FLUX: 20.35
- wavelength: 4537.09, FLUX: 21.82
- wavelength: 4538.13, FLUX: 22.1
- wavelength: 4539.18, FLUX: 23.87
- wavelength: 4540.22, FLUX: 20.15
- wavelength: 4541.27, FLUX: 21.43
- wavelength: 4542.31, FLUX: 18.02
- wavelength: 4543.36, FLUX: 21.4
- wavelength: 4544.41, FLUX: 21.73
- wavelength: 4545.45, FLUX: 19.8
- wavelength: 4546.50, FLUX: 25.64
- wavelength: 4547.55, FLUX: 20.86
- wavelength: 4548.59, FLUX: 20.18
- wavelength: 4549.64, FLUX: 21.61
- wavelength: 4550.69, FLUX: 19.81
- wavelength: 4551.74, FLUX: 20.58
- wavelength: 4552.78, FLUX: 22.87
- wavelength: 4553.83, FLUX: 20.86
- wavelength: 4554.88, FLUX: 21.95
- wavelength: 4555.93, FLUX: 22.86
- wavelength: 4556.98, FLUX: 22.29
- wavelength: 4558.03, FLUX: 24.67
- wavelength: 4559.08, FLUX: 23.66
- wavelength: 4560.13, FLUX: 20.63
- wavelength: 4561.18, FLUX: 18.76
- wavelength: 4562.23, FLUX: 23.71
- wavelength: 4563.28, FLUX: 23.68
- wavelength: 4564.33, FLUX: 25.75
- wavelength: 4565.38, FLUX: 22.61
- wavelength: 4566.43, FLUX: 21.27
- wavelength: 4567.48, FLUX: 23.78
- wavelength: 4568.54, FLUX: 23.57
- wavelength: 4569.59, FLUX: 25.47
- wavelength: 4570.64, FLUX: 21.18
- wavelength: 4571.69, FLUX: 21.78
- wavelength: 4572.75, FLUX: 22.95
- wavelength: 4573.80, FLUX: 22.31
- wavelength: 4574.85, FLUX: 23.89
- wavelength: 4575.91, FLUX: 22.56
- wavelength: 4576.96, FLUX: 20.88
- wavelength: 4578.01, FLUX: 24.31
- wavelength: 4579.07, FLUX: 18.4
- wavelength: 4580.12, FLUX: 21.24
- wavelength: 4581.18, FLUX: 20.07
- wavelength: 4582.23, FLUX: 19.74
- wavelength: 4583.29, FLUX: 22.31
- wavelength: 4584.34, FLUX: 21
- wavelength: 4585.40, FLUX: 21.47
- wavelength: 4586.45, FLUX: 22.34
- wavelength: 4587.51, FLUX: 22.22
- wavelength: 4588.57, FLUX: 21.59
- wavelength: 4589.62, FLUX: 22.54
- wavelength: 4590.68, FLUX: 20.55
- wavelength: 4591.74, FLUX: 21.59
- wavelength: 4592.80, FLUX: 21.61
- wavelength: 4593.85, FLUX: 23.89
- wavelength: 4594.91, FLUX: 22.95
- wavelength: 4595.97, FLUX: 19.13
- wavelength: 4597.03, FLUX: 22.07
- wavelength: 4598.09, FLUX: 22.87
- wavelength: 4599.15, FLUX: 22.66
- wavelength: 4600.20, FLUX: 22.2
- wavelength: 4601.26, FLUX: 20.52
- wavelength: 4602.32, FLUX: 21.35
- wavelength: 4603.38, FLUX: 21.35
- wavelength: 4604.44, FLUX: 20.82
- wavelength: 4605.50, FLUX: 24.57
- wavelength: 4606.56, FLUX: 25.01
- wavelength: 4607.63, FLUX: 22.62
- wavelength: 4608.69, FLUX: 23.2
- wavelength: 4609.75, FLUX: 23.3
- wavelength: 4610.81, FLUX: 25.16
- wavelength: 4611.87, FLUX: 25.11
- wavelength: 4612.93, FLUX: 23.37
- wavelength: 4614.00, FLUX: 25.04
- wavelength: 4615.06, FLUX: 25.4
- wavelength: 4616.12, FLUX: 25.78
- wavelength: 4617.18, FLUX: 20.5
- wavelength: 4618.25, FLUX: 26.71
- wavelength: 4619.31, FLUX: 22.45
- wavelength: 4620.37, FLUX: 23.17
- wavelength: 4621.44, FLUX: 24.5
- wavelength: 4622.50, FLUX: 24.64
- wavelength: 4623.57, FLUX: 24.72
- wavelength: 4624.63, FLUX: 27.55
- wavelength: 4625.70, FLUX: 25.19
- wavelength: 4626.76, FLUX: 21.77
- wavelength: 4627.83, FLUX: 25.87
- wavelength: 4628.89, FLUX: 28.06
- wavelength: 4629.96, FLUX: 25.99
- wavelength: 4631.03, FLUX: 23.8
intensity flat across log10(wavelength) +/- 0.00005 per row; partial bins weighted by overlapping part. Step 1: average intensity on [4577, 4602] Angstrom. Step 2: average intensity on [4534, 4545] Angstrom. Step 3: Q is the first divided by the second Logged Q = 1.0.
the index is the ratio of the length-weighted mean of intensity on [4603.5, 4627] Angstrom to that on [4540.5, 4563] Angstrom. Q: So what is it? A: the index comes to 1.1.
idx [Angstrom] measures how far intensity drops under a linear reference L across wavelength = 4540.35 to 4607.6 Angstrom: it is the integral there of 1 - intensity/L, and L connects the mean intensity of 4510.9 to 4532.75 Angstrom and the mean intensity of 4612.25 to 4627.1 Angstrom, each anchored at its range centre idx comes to 3.8 Angstrom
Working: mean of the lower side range 22.1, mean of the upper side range 24.4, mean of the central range 22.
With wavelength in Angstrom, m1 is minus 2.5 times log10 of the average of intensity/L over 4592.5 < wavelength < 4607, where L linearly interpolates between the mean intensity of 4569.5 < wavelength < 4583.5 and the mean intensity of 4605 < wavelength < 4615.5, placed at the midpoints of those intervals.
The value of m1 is 0.06 mag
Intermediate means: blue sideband 21.8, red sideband 24.3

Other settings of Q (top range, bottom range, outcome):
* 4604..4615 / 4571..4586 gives 1.10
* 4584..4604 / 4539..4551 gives 1.03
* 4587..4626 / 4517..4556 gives 1.07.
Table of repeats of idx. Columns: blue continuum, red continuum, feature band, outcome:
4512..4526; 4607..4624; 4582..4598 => 1.3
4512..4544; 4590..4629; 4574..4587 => 0.7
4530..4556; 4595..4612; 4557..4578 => -0.9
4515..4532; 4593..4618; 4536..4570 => 0.4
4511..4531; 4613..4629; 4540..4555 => 1.1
